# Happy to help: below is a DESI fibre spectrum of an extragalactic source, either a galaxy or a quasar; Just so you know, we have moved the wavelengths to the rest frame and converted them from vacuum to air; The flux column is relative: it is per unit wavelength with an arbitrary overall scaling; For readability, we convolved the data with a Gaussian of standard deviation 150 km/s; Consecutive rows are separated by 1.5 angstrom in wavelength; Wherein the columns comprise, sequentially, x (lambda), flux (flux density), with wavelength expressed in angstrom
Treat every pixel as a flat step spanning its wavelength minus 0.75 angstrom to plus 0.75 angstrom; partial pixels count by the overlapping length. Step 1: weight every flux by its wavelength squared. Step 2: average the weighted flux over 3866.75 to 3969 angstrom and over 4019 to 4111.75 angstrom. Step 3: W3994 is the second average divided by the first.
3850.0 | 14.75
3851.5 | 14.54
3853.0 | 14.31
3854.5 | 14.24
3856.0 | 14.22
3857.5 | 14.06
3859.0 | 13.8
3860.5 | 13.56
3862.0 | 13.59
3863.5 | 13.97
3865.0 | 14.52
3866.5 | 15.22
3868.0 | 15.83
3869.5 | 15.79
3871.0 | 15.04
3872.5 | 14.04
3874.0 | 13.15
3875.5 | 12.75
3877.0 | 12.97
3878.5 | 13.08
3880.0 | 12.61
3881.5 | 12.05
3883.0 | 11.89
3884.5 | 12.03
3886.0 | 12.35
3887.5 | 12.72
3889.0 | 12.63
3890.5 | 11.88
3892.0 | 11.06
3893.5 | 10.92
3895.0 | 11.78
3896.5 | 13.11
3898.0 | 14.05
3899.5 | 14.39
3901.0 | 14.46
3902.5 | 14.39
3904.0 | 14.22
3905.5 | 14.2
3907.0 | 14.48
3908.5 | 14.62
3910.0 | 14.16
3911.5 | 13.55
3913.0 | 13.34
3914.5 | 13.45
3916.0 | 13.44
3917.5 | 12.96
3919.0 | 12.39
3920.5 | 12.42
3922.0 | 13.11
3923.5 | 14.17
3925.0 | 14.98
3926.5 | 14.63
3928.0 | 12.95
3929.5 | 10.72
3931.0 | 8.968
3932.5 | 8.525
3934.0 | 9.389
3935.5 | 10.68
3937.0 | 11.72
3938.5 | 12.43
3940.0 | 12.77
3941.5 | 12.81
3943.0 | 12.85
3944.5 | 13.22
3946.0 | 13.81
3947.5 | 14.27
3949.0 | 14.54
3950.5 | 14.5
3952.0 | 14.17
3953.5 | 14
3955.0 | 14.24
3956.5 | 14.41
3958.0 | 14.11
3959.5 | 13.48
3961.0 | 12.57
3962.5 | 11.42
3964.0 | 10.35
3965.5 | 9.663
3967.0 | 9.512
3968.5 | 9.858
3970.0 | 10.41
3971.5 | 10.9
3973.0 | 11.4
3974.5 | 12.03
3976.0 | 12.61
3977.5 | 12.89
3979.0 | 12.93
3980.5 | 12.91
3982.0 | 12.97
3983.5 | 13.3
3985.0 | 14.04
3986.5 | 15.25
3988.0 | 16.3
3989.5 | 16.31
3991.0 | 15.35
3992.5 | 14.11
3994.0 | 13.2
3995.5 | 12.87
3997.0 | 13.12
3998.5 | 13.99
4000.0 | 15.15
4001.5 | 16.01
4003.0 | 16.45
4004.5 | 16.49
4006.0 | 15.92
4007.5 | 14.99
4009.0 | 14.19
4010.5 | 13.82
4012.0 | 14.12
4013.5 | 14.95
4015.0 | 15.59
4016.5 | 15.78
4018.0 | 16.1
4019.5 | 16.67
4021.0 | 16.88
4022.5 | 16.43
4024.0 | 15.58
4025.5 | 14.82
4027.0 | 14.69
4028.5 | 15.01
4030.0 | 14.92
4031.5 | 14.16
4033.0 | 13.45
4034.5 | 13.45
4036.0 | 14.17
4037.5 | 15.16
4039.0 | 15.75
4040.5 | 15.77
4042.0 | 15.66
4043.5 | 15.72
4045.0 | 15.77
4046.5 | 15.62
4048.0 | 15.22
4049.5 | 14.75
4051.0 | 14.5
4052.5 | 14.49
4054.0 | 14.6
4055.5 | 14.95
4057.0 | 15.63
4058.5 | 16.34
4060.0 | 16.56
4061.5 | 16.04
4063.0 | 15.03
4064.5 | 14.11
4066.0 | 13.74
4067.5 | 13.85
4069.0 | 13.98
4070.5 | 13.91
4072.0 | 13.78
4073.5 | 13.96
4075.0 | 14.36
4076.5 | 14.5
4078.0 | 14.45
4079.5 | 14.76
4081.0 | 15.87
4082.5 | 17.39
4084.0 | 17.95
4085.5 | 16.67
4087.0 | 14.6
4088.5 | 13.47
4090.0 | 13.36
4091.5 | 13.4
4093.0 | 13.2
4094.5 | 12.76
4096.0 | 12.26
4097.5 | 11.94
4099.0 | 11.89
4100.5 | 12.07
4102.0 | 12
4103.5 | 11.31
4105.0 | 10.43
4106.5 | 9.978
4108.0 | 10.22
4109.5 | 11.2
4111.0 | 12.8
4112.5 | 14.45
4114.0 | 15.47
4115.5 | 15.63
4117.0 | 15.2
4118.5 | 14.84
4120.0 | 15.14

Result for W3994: 1.19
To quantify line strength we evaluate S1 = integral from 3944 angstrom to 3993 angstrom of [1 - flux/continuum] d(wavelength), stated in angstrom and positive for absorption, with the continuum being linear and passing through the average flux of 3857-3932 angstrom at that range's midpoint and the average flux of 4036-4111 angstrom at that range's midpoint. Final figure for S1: 2.1 angstrom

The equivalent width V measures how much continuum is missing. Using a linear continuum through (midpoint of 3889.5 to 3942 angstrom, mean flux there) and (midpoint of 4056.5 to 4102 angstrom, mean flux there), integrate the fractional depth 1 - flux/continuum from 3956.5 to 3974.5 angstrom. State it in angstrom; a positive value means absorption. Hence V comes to 2.5 angstrom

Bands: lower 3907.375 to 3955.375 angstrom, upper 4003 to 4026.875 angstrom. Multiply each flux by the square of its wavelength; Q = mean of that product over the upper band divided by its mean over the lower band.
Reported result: 1.25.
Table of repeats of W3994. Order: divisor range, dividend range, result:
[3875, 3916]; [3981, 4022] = 1.21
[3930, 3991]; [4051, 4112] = 1.17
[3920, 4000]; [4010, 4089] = 1.23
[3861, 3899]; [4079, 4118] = 1.14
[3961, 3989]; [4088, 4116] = 1.09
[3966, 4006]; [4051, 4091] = 1.15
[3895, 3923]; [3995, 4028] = 1.17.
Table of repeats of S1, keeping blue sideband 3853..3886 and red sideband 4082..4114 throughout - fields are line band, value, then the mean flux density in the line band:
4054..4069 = -2.2 angstrom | 15.1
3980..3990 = -0.8 angstrom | 14.4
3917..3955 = 2.3 angstrom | 12.7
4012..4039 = -3.9 angstrom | 15.2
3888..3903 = 0.9 angstrom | 12.8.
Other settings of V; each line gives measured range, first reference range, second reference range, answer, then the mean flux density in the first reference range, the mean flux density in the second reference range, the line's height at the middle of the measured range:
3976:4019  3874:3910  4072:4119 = -4.06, 13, 13.6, 13.3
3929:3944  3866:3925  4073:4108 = 2.54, 13.4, 13.5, 13.4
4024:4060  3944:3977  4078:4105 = -4.74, 12.5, 13.7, 13.3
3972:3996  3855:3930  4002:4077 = 1.36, 13.4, 15.1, 14.4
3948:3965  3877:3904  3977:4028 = 0.69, 12.7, 14.8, 14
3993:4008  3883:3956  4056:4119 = -1.53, 13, 13.9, 13.4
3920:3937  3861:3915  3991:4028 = 2.60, 13.5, 15.1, 14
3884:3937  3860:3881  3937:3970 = 2.47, 14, 12.7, 13.4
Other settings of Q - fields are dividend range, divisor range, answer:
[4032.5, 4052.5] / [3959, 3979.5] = 1.37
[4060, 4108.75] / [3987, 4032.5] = 0.94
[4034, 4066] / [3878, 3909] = 1.27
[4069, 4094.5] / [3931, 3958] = 1.23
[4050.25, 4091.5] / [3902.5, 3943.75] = 1.26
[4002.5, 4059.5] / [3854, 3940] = 1.24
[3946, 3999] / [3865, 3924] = 1.02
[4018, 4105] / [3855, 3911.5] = 1.18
